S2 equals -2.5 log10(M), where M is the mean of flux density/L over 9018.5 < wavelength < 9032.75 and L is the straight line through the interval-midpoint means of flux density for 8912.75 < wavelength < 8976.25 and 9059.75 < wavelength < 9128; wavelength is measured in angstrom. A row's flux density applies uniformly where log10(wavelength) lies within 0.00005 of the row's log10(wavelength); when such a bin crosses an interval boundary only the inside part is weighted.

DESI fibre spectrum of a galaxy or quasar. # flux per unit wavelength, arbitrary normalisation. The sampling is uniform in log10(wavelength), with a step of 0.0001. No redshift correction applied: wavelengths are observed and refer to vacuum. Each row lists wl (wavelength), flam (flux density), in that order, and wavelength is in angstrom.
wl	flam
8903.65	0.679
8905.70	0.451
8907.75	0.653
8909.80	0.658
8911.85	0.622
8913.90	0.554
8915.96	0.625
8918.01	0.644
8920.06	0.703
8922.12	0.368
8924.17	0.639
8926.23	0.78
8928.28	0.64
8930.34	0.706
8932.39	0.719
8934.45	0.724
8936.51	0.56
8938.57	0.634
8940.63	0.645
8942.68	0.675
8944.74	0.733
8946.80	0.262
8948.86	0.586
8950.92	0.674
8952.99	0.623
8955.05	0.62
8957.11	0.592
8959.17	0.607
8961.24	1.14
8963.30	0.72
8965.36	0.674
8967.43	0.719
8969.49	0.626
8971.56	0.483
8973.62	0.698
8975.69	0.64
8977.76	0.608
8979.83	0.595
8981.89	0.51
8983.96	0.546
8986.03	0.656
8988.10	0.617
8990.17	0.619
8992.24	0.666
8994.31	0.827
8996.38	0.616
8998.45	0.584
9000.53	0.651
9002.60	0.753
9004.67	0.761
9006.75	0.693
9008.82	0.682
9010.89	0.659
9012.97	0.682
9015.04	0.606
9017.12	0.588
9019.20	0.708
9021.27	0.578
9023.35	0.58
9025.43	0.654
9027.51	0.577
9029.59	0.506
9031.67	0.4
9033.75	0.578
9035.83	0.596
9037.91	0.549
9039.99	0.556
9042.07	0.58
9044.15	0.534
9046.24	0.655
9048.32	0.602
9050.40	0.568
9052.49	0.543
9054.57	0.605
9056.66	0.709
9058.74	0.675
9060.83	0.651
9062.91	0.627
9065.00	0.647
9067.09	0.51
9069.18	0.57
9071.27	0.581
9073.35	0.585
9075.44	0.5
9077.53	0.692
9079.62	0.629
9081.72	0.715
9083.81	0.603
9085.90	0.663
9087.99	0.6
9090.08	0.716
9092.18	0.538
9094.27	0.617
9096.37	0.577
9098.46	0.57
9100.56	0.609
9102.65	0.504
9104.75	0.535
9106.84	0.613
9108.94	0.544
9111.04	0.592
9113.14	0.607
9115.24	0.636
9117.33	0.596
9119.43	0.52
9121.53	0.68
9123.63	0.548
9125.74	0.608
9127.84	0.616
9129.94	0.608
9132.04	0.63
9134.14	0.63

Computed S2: 0.10 mag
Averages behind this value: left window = 0.646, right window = 0.6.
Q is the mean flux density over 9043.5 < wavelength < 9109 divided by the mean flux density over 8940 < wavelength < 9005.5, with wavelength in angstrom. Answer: 0.93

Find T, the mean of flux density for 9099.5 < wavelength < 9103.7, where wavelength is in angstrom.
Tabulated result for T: 0.556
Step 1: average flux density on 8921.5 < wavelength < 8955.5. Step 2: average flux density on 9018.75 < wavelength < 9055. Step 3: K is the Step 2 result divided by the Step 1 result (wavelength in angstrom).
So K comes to 0.92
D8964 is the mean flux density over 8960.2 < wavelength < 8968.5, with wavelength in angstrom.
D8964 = 0.812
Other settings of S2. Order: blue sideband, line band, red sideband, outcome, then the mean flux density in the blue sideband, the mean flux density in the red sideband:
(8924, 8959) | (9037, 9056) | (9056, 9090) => 0.08 mag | 0.635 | 0.624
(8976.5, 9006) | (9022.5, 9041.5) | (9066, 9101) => 0.13 mag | 0.644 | 0.604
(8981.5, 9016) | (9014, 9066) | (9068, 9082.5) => 0.06 mag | 0.657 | 0.607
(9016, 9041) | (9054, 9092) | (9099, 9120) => -0.09 mag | 0.572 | 0.577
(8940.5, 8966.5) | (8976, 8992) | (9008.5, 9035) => 0.06 mag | 0.659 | 0.597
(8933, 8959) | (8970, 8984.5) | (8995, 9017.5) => 0.10 mag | 0.612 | 0.666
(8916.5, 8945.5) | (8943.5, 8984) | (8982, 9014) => 0.04 mag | 0.654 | 0.663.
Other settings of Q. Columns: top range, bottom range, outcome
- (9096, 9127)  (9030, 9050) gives 1.04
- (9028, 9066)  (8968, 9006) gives 0.92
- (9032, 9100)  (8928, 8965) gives 0.91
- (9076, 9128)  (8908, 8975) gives 0.94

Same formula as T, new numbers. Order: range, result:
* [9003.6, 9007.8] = 0.727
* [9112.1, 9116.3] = 0.623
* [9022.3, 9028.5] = 0.603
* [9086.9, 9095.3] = 0.618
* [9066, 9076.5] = 0.55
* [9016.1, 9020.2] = 0.647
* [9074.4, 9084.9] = 0.628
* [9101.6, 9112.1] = 0.558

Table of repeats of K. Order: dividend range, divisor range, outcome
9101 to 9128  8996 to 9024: 0.89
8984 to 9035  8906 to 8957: 1.01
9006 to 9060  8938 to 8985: 0.95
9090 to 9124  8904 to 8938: 0.93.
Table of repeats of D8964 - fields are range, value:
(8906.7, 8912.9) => 0.644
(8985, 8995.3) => 0.676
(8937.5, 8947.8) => 0.591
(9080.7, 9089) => 0.646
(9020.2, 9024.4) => 0.581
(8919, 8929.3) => 0.626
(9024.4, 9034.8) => 0.543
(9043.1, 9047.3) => 0.594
